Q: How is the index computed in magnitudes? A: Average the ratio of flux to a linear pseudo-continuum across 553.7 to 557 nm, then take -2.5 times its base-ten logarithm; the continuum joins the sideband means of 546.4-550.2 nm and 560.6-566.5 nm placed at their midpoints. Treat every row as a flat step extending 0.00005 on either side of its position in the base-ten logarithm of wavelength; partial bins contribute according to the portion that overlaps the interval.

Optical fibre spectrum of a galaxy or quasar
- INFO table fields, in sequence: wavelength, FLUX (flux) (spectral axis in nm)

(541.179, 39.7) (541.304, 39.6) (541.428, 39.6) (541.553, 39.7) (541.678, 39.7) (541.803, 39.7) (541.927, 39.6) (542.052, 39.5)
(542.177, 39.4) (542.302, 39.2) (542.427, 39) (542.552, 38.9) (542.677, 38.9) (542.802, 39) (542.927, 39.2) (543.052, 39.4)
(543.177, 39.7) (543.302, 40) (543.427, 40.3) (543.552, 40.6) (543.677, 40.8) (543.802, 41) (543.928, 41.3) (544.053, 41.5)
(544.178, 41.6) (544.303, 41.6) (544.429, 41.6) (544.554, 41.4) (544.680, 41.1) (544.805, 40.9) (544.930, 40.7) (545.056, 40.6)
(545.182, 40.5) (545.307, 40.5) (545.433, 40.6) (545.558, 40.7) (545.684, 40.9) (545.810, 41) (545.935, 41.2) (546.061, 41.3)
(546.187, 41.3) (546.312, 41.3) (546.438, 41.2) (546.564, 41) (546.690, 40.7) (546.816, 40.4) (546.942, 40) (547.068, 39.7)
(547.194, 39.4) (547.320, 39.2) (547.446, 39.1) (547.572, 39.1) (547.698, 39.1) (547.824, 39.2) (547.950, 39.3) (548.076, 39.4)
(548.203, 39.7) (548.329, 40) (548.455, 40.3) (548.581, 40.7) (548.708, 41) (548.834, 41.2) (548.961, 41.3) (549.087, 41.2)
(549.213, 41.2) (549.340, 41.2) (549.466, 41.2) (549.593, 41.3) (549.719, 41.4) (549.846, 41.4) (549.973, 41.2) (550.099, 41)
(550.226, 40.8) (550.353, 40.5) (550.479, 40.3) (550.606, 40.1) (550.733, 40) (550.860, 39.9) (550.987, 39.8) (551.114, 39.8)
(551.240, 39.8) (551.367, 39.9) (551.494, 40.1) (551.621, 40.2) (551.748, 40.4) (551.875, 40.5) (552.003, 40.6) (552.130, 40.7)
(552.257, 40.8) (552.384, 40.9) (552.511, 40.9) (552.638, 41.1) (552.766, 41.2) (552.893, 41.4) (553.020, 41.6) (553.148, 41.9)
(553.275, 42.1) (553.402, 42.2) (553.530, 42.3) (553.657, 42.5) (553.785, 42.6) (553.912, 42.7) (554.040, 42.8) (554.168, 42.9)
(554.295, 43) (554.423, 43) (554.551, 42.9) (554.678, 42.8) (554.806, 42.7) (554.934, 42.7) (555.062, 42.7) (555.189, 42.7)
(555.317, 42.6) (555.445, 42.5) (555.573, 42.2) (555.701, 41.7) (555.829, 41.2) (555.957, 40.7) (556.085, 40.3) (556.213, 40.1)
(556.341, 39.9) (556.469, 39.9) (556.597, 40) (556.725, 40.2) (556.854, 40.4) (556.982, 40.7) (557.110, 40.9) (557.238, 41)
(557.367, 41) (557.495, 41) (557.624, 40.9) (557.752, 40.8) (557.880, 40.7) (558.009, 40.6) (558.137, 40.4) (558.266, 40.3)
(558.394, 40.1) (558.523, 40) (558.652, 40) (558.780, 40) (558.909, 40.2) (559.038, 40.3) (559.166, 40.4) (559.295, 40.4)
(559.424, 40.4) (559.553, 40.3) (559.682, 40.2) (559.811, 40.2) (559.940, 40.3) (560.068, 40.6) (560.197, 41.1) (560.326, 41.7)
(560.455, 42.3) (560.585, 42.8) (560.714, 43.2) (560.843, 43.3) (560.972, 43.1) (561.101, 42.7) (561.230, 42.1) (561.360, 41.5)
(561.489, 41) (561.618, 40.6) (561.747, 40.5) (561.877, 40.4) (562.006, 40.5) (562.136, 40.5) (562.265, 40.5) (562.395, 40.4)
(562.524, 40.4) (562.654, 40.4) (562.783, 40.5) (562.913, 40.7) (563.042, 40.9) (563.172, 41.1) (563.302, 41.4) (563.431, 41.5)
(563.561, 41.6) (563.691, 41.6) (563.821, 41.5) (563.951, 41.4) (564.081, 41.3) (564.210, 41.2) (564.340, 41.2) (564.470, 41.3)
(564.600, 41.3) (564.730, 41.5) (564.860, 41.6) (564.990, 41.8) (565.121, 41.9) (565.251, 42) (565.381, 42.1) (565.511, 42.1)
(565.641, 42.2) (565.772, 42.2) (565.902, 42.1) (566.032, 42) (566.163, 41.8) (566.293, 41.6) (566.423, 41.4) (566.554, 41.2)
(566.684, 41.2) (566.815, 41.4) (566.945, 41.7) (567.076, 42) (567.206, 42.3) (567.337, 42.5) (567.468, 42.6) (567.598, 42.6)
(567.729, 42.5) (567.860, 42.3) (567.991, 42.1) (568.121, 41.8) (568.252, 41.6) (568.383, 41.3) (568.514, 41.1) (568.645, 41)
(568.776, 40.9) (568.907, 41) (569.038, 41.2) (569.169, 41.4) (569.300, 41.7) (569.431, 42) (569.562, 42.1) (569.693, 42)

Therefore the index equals -0.02 mag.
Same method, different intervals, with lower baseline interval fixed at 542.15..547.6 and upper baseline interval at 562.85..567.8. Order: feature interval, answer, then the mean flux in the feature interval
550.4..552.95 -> 0.01 mag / 40.4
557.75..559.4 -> 0.03 mag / 40.3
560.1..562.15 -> -0.01 mag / 41.7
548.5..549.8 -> -0.01 mag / 41.2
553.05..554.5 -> -0.04 mag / 42.5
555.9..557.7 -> 0.02 mag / 40.5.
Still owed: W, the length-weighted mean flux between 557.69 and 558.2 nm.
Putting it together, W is 40.7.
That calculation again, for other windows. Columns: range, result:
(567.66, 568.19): 42.2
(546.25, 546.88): 40.9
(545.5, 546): 40.9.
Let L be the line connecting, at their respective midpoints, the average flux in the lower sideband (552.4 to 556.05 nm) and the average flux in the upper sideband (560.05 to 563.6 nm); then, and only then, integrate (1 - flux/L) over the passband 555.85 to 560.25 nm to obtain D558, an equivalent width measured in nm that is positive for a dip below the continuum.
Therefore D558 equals 0.14 nm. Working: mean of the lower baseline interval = 42.2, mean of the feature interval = 40.4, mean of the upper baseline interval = 41.3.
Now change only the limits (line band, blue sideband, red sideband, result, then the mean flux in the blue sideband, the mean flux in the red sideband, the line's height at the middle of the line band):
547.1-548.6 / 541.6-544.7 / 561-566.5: 0.034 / 40.1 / 41.4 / 40.4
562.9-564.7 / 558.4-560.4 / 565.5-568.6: -0.002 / 40.4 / 41.9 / 41.3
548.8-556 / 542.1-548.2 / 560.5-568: -0.112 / 40.3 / 41.6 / 40.8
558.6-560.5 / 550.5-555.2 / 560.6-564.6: 0.037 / 41.4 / 41.3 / 41.3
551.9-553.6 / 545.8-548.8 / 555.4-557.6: -0.034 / 40.2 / 40.8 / 40.5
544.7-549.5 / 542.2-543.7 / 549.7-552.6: -0.053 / 39.6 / 40.5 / 40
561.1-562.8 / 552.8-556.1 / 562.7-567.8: 0.043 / 42.3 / 41.7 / 41.8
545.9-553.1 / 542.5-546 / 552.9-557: 0.120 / 40.6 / 41.8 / 41.2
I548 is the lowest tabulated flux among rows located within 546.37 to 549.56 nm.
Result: 39.1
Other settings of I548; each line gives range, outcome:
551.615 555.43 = 40.2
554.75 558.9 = 39.9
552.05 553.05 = 40.7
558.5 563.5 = 40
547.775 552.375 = 39.2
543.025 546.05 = 39.4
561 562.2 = 40.4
